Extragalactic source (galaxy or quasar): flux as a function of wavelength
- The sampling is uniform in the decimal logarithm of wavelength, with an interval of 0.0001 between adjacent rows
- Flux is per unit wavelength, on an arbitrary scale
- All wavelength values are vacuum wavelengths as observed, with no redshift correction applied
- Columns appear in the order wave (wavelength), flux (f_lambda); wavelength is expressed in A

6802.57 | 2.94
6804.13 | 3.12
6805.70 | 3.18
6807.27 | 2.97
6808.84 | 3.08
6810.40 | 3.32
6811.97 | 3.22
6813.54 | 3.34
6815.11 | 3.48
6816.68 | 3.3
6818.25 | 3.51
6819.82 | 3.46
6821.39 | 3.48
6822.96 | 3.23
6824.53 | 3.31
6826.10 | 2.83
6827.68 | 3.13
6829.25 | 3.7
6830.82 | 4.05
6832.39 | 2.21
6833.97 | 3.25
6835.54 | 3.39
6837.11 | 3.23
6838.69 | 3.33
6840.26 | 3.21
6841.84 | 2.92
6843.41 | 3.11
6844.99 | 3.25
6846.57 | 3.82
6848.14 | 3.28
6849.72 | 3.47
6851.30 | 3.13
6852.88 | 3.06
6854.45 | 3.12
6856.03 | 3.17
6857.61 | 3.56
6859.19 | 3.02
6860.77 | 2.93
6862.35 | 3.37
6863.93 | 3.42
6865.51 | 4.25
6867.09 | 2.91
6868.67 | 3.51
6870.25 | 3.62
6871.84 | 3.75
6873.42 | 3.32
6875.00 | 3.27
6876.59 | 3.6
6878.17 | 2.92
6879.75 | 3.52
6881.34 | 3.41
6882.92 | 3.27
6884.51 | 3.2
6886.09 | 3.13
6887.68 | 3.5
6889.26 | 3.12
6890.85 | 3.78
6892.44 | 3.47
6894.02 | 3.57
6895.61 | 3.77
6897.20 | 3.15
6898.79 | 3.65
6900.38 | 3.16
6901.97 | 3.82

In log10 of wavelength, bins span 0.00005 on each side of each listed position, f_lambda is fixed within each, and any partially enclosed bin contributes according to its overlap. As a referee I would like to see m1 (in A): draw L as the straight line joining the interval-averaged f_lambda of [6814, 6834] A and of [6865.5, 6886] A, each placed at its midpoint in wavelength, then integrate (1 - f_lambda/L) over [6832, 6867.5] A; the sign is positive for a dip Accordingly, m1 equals 1.0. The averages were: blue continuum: 3.3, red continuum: 3.39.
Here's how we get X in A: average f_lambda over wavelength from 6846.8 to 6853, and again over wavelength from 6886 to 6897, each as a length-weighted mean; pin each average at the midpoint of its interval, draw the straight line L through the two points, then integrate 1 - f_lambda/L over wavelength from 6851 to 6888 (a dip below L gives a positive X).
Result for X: 0.6 A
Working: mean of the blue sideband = 3.31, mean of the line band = 3.33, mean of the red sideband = 3.48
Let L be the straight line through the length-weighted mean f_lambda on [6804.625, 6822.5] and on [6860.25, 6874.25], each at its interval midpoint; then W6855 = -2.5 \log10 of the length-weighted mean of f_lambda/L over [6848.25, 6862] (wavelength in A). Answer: 0.077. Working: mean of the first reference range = 3.3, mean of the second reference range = 3.46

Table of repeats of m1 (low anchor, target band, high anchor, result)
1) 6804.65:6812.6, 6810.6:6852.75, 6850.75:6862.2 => -1.8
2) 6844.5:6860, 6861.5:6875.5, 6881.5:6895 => -0.7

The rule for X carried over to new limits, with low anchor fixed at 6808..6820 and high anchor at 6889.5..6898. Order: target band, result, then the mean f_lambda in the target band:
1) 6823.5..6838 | 0.6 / 3.23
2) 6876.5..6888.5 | 0.7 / 3.3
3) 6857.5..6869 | 0.3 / 3.36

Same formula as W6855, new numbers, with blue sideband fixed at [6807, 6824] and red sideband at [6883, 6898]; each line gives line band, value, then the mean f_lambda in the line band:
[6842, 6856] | 0.03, 3.26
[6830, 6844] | 0.05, 3.19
